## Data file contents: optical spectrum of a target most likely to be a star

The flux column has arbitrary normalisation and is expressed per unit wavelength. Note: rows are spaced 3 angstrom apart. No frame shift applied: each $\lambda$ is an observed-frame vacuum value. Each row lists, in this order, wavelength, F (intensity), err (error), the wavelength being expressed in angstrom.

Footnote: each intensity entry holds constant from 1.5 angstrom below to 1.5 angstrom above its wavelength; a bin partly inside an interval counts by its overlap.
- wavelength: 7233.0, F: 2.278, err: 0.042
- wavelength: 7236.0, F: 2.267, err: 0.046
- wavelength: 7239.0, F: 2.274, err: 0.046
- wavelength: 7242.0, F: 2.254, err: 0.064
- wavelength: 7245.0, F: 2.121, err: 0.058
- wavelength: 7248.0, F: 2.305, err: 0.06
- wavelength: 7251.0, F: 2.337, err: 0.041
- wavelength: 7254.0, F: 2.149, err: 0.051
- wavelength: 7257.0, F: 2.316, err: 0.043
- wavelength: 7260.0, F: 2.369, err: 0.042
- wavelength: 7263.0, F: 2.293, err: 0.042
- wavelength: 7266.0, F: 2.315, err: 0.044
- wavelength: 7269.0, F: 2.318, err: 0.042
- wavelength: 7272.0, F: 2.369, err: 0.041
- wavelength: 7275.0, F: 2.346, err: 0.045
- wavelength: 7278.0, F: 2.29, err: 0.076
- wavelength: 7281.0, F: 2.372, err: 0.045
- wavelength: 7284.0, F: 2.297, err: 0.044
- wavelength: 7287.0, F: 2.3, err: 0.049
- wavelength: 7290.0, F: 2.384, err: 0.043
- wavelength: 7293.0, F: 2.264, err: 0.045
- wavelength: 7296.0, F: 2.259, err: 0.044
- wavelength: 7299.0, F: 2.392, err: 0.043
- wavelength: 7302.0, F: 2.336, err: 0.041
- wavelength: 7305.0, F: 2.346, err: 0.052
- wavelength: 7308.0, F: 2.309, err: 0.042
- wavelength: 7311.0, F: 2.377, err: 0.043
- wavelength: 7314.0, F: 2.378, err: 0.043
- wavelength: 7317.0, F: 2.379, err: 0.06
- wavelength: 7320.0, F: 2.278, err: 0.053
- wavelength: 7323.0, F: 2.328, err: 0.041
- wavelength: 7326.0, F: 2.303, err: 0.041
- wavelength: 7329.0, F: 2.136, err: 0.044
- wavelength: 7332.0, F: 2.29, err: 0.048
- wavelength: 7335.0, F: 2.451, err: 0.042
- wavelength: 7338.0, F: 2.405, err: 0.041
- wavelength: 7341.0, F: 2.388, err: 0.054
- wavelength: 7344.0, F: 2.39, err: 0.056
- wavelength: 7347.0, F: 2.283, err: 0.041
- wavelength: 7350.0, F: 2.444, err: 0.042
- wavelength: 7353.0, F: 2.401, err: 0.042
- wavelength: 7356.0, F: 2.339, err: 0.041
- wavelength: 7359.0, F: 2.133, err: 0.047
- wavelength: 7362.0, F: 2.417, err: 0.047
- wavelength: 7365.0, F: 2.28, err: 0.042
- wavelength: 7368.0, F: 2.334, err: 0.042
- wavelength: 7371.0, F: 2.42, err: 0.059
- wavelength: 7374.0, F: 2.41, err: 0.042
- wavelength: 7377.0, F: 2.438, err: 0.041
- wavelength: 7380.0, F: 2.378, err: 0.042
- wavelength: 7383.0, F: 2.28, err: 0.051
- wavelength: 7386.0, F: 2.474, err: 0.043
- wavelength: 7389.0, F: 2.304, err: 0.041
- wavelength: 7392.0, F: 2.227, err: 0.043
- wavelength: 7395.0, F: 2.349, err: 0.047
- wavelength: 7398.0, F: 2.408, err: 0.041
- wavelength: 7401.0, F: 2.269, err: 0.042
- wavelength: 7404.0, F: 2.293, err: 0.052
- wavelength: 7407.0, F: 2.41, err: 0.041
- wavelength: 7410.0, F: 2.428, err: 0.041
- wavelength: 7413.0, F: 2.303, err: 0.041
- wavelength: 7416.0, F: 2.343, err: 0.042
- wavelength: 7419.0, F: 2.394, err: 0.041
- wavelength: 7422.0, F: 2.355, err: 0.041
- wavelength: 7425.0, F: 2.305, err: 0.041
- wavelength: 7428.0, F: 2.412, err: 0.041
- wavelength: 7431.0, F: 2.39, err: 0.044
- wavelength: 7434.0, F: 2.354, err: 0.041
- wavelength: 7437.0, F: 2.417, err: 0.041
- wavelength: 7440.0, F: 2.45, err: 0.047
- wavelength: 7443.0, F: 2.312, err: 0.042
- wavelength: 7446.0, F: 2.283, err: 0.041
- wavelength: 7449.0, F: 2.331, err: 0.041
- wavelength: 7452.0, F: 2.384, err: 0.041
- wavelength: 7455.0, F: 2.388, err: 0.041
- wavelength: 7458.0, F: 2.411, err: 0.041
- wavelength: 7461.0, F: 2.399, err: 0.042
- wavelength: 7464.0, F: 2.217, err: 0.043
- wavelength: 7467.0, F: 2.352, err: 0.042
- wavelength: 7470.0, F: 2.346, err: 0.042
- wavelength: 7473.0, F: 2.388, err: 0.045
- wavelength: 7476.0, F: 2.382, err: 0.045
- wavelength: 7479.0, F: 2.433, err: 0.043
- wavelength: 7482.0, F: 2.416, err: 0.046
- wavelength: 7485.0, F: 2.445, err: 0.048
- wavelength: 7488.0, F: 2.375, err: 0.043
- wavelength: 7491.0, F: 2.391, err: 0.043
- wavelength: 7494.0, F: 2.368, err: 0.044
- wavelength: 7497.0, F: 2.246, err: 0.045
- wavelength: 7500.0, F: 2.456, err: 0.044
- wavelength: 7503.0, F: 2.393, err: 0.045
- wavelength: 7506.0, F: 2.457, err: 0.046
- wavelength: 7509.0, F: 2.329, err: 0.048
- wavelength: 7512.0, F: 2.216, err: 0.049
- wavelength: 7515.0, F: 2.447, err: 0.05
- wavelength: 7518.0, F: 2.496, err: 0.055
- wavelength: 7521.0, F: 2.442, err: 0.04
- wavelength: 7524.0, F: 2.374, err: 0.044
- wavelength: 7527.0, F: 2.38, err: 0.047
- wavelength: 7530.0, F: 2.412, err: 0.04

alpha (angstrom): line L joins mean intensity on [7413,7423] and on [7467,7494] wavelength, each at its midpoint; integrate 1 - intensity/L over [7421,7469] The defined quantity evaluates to 0.2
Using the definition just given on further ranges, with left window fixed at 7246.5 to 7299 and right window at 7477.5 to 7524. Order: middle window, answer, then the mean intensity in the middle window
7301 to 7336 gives 0.08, 2.32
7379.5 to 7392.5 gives 0.09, 2.34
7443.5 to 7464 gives 0.21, 2.35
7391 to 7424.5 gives 0.23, 2.34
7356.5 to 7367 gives 0.26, 2.29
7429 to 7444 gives -0.11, 2.39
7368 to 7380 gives -0.29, 2.41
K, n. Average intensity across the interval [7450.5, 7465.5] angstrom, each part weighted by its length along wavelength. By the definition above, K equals 2.36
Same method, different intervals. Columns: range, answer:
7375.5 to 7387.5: 2.39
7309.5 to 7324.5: 2.35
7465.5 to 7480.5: 2.38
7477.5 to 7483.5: 2.42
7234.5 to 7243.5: 2.26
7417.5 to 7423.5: 2.37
